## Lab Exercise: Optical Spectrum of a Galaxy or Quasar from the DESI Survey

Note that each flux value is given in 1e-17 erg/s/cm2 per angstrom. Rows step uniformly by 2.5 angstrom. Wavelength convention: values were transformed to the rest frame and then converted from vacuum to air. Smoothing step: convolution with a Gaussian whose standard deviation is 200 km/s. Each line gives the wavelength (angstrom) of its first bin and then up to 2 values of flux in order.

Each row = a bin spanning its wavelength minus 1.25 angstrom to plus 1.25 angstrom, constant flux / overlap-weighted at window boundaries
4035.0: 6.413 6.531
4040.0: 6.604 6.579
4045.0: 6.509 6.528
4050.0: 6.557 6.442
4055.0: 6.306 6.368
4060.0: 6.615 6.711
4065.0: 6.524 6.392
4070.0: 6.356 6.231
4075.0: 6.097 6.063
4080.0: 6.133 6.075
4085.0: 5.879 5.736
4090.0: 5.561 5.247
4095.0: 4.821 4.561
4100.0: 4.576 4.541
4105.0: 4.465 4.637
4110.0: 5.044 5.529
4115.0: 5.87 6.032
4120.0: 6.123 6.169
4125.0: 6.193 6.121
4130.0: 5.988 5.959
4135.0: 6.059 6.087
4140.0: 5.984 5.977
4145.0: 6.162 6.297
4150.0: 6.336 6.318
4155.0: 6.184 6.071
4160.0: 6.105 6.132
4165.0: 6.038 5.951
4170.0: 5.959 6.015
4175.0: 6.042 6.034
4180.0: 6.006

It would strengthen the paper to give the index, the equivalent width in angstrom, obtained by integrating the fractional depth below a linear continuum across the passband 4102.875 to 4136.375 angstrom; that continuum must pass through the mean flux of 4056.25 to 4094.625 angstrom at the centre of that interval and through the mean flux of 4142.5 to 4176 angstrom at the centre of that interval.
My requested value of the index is 2.4 angstrom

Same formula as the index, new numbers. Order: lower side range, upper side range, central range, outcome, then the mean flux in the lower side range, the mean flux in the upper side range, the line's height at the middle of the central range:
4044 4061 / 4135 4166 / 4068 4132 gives 7.1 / 6.47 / 6.14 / 6.31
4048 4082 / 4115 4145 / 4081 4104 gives 3.7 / 6.37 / 6.06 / 6.24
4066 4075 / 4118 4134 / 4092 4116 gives 4.9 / 6.3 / 6.09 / 6.17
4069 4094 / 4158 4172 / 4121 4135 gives -0.2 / 5.92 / 6.04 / 5.99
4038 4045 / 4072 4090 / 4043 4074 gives -0.7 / 6.57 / 5.99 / 6.32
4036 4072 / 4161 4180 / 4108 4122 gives 1.3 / 6.5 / 6.02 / 6.25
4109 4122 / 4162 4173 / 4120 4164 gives -1.8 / 5.76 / 6.01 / 5.89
